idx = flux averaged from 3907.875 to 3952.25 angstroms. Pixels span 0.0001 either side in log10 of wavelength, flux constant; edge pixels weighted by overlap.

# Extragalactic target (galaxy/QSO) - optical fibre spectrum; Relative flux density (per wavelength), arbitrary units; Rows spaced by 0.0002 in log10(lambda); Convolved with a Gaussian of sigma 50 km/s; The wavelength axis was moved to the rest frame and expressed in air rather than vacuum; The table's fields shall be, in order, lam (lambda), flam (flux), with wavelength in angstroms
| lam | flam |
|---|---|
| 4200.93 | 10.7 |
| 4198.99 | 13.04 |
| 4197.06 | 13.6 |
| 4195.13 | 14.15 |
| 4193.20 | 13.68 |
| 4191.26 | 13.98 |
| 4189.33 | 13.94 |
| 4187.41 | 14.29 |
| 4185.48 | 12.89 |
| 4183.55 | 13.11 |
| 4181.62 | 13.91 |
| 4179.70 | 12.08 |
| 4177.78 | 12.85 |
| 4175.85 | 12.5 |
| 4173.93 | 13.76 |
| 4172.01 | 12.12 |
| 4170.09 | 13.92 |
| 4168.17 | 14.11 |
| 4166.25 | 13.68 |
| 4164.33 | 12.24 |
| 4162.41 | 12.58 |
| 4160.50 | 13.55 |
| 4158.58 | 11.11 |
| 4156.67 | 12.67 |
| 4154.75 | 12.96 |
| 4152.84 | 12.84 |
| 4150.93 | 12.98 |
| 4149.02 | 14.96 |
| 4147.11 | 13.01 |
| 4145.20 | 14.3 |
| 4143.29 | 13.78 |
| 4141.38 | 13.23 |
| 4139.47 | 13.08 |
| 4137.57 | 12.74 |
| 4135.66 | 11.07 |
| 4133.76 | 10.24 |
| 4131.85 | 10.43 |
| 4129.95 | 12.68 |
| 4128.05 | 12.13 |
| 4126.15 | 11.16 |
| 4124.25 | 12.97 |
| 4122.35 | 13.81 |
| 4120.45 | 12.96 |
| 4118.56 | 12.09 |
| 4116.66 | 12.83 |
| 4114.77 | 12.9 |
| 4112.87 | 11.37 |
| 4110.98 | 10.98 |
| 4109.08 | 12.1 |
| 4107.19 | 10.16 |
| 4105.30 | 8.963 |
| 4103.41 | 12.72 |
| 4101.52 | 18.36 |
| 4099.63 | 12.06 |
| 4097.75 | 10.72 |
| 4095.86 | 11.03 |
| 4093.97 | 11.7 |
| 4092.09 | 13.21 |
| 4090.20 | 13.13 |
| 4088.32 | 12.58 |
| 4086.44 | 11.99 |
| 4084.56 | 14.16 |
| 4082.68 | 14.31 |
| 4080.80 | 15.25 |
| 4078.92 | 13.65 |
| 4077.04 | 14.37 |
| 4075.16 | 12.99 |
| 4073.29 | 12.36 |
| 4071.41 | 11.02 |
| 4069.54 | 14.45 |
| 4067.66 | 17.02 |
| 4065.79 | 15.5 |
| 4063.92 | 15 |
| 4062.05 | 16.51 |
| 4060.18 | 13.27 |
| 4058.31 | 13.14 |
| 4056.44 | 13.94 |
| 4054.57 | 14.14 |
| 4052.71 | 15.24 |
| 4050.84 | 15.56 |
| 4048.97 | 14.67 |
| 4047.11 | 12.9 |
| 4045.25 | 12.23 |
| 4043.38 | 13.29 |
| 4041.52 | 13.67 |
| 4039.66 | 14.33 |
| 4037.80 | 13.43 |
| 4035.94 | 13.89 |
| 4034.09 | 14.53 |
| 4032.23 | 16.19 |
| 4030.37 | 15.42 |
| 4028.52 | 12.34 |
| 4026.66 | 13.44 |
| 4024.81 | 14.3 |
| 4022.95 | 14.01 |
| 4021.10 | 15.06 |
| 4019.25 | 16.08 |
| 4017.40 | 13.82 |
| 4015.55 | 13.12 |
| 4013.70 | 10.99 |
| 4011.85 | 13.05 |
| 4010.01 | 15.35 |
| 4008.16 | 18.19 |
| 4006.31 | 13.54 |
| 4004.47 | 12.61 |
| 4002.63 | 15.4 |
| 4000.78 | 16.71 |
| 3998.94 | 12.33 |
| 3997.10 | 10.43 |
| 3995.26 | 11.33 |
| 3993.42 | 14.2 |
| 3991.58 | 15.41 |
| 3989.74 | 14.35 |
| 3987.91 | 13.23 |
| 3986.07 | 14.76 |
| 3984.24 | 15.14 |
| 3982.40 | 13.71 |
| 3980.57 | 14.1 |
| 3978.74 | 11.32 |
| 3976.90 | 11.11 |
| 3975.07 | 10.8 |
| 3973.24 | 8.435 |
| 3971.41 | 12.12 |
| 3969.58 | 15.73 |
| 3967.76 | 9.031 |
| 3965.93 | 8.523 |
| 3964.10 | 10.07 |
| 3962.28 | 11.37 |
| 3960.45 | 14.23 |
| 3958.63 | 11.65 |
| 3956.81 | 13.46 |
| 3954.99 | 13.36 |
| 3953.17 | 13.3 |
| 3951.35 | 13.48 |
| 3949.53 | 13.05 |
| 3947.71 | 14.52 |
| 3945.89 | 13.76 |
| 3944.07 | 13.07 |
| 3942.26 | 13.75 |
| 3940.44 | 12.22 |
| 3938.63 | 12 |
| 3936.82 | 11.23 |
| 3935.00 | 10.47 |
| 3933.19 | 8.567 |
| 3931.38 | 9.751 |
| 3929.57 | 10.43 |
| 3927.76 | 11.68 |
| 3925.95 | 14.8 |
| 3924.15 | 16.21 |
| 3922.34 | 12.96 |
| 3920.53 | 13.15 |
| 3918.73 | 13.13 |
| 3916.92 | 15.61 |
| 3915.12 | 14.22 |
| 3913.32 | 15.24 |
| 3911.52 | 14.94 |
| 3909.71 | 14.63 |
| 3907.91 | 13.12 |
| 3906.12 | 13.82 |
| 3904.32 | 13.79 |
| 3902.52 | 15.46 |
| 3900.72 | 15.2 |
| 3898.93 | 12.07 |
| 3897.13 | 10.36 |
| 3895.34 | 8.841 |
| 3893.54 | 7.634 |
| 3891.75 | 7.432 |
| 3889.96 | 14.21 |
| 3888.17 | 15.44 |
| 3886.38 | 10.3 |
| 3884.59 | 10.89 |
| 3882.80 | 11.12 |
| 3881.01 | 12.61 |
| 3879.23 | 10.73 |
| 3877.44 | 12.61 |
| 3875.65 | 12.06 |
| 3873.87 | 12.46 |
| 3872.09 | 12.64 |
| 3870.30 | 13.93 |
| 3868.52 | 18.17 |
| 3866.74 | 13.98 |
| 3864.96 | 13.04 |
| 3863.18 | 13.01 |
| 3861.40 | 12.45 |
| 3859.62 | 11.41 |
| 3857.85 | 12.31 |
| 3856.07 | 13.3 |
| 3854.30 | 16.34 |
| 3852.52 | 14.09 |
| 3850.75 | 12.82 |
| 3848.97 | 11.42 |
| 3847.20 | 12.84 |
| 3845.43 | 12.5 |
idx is 13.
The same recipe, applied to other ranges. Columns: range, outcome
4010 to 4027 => 13.9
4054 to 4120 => 13.1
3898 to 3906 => 14.1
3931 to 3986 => 12.2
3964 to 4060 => 13.5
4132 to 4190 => 13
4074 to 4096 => 13.3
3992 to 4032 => 13.9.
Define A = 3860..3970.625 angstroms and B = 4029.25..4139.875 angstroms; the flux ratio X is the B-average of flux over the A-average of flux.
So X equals 1.04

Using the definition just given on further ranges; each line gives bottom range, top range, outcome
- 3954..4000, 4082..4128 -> 1.00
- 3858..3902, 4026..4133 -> 1.09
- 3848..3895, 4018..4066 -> 1.14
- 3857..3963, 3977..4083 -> 1.10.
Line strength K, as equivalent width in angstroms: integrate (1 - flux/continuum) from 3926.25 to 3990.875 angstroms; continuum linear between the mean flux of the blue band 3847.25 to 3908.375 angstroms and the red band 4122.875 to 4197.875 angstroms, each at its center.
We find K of 2.3 angstroms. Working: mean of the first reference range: 12.6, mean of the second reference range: 13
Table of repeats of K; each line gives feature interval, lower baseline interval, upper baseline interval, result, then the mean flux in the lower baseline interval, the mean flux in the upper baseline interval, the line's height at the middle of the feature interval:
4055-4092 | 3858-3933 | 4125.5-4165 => -3.8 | 12.8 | 12.6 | 12.6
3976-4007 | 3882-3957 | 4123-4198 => -1.8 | 12.7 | 13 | 12.8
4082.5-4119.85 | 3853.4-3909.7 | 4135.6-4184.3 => 1.9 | 12.6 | 13.1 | 13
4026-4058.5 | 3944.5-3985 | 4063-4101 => -2.5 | 12.4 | 13.4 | 13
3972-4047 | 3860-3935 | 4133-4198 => -4.3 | 12.7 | 13.1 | 12.9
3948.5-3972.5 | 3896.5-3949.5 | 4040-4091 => 2.0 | 13.1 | 13.9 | 13.3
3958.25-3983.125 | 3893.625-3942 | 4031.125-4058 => 3.3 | 12.8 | 14.1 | 13.3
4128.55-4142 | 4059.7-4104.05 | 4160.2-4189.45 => 1.5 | 13.6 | 13.2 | 13.4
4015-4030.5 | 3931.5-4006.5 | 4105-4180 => -1.9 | 12.6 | 12.5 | 12.6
